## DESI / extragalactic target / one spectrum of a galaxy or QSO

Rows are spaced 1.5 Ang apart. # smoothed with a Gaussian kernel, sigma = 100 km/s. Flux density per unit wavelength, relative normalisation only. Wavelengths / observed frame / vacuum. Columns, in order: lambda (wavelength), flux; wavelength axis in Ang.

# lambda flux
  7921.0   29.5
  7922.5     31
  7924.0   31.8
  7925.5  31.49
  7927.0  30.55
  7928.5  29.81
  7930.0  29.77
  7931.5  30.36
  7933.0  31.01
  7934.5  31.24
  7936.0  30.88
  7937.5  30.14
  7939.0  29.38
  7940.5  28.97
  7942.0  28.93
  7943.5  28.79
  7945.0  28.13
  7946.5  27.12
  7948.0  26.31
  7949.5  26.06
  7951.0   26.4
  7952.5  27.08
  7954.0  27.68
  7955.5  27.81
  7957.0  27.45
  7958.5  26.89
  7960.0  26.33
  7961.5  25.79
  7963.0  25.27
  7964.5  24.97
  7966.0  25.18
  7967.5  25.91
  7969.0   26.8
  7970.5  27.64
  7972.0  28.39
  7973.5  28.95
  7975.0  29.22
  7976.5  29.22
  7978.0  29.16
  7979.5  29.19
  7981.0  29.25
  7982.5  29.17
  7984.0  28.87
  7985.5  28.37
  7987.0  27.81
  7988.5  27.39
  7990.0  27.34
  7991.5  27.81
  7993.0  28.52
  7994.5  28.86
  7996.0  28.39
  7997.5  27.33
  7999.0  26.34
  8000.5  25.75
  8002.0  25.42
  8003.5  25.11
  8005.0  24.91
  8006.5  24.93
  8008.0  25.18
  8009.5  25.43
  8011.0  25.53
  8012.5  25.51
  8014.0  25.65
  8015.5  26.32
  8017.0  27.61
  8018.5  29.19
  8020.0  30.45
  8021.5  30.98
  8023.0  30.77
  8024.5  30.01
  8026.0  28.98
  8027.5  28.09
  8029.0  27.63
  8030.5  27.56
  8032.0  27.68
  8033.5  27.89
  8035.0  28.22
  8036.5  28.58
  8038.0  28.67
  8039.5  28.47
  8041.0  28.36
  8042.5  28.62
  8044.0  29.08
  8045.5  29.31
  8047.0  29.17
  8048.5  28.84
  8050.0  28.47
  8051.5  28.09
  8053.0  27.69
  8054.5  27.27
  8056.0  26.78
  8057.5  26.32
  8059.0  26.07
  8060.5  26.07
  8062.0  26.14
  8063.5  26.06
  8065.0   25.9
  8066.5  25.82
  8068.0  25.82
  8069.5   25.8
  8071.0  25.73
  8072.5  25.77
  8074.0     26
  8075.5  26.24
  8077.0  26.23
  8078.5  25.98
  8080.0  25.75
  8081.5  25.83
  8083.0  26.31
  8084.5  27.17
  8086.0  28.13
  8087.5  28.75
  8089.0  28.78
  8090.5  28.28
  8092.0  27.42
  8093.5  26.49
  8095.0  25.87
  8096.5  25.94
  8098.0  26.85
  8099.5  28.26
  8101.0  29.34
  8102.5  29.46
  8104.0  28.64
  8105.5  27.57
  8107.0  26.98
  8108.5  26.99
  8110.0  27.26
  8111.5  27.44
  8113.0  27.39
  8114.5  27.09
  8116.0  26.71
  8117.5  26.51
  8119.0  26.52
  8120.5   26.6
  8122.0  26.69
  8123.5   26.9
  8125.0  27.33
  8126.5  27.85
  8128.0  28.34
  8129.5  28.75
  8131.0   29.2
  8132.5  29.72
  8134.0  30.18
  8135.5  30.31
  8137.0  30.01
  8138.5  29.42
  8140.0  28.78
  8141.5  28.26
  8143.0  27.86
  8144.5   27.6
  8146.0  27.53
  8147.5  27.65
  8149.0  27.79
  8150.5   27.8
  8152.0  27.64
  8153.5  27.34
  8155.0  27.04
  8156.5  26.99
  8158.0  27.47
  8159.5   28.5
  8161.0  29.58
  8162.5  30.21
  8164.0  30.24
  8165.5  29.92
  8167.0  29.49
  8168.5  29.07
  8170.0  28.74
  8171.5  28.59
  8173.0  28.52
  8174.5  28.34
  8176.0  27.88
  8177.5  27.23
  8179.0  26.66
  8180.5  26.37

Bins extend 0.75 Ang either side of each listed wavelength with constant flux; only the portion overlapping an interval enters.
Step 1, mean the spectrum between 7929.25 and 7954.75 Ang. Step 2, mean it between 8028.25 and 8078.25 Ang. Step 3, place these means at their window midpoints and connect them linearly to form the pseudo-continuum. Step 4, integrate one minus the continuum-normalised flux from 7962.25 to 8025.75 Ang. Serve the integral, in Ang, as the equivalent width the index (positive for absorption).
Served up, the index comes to 1.2 Ang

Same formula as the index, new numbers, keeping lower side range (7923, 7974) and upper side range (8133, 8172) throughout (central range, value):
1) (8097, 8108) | 0.17 Ang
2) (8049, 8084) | 2.55 Ang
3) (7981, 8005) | 0.71 Ang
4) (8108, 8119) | 0.59 Ang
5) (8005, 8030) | 0.71 Ang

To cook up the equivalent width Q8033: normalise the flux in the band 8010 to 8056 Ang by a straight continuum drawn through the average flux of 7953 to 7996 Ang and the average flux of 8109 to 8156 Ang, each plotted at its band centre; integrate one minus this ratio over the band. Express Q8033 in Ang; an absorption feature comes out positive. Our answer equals -0.8 Ang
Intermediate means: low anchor 27.7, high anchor 27.9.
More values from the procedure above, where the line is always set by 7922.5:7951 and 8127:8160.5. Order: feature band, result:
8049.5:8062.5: 0.84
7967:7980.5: 0.42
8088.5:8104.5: 0.50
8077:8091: 0.75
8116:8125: 0.57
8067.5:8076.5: 0.89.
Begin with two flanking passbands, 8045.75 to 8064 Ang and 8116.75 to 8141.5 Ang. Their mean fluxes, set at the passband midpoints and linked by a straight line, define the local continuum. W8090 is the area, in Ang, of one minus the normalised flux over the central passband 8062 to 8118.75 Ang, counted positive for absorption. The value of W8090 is 1.8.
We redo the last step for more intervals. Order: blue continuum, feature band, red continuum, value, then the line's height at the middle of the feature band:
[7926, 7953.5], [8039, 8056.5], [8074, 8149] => -0.1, 28.1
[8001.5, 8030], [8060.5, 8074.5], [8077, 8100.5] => 0.6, 27.1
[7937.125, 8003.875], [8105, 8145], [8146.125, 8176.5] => 0.5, 28.3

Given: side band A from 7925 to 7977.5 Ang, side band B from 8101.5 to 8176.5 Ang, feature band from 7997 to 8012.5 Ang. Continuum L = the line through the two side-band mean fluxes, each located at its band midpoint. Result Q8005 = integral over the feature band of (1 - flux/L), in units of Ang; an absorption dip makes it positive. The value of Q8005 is 1.4 Ang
